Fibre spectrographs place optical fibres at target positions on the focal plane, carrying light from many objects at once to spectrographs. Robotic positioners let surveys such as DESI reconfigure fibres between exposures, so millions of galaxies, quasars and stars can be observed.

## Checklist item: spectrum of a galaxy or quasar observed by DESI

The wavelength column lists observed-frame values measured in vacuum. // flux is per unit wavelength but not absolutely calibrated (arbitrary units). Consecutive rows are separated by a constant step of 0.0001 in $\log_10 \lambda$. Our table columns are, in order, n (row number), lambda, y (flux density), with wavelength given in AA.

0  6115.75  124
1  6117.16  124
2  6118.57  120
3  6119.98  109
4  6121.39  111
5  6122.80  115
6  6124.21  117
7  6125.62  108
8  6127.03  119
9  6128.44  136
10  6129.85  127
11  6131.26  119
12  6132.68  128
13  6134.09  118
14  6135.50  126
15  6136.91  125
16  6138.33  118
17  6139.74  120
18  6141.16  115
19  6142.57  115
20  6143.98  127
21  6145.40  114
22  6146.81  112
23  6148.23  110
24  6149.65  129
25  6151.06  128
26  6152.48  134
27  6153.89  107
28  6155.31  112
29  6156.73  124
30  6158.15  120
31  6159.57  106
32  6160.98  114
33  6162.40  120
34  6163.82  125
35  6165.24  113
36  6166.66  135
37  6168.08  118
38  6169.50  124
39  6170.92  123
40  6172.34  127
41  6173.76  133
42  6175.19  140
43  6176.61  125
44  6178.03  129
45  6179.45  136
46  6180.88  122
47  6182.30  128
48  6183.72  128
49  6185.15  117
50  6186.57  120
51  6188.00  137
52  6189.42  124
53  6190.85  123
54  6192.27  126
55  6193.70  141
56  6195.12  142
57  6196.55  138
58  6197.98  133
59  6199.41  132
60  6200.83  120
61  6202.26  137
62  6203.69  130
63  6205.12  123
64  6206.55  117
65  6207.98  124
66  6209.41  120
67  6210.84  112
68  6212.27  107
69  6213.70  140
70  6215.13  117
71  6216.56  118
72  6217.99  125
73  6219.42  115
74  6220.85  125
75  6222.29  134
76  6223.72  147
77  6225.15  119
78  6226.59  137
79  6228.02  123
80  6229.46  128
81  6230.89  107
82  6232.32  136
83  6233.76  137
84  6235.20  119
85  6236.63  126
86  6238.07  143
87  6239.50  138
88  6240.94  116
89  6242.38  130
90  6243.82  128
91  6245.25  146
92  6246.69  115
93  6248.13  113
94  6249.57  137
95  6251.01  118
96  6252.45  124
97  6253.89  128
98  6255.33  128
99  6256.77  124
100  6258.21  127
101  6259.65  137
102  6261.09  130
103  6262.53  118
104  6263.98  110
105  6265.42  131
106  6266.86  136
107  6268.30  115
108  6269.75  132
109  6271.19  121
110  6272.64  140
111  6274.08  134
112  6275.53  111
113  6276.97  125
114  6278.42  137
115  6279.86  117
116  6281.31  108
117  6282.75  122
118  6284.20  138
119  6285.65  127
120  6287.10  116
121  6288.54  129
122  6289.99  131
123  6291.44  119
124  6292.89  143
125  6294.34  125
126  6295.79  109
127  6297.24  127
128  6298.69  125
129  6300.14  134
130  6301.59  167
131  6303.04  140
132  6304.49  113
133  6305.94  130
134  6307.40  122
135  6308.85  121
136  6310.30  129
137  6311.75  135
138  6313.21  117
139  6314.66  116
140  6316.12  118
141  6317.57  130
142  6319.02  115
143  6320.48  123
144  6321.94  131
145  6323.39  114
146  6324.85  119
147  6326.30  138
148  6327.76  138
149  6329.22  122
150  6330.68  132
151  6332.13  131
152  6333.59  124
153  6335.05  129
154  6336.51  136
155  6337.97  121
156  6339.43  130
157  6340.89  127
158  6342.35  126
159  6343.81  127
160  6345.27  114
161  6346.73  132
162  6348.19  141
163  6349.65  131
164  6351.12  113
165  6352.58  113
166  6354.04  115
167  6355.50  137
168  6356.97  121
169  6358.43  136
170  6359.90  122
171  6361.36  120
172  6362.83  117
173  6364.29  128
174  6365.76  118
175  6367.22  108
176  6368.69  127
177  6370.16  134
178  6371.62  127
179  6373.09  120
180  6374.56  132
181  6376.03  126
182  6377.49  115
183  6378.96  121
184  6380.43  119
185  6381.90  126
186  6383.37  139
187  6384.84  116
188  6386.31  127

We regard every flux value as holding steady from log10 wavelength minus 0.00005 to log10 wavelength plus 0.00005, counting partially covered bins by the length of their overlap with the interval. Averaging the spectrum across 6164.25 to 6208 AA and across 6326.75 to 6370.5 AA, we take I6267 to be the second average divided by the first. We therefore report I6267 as 0.98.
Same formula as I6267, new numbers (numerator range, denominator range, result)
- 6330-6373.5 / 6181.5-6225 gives 0.99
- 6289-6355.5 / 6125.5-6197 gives 1.02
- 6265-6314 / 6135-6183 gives 1.04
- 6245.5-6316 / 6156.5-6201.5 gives 1.00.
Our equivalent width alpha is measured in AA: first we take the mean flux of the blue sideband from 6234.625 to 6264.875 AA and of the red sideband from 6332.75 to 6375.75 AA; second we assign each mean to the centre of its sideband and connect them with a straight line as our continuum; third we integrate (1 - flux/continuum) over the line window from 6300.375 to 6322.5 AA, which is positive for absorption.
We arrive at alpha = -0.28 AA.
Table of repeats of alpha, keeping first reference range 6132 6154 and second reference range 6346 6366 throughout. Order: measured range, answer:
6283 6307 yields -1.1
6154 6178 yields -0.2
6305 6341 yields -0.5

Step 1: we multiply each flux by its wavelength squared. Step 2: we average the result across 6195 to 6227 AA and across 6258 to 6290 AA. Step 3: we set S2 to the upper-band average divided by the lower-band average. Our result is 1.02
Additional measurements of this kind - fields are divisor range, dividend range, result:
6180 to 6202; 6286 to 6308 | 1.03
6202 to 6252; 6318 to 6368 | 1.03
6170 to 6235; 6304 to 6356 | 1.03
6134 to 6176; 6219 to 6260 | 1.08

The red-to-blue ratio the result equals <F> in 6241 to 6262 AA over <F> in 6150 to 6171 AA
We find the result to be 1.06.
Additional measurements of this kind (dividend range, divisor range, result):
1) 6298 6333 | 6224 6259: 1.00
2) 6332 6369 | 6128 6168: 1.03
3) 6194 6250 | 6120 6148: 1.07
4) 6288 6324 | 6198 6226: 1.02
